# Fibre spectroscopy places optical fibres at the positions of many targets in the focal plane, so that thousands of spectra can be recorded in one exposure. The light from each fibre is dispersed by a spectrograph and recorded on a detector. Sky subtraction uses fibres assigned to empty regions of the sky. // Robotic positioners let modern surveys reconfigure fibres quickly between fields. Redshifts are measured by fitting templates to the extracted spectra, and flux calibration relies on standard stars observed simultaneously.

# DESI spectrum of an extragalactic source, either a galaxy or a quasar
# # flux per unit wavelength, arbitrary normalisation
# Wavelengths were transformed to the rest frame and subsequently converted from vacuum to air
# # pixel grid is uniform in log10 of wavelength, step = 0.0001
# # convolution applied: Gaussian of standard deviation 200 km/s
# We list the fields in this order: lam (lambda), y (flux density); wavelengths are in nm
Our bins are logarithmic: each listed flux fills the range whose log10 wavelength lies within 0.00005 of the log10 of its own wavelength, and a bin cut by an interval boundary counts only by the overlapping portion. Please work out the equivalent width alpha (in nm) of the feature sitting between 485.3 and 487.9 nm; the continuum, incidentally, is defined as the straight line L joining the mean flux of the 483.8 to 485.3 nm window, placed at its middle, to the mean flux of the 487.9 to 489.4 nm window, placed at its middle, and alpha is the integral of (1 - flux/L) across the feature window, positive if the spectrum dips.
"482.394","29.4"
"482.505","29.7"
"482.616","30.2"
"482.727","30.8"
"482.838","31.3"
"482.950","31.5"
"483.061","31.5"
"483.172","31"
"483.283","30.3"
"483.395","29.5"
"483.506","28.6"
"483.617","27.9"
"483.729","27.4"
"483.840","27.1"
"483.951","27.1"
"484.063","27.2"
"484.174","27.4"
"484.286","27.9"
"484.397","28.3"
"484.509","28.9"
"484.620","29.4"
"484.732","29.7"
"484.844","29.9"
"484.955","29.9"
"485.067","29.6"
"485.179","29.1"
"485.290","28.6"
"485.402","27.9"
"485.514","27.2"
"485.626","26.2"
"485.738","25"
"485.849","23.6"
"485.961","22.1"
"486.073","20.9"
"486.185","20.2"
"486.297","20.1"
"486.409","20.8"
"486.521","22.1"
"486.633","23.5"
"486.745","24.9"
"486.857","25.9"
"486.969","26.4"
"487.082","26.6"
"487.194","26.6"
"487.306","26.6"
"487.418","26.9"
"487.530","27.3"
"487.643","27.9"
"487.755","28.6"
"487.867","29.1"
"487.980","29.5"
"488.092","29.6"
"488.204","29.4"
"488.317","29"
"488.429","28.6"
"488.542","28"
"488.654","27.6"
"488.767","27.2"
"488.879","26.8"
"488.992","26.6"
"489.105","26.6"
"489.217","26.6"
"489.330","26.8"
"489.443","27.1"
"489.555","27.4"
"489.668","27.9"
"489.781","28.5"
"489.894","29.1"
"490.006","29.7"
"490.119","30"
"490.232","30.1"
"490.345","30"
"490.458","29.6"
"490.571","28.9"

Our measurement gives 0.29 nm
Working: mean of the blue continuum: 28.6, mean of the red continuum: 27.9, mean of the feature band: 25.1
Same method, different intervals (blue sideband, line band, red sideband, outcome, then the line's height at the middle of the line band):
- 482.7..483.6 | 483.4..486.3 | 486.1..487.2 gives 0.011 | 27.1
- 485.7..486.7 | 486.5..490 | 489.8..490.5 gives -0.192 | 26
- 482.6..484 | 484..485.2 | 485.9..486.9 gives -0.109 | 26.5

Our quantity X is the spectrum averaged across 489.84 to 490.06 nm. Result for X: 29.5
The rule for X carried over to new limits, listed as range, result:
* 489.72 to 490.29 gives 29.5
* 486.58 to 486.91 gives 24.8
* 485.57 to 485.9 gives 25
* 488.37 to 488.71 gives 28.1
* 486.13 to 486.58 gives 20.8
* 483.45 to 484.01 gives 27.6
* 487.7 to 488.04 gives 29.1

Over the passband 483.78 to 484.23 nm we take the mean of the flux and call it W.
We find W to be 27.2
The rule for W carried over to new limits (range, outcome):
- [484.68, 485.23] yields 29.6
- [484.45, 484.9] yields 29.5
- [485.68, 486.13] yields 22.9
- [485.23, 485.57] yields 27.9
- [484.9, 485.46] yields 29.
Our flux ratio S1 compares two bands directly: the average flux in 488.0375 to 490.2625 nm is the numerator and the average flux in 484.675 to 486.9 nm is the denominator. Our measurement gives 1.11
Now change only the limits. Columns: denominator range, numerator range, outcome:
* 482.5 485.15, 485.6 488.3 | 0.87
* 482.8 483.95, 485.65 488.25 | 0.86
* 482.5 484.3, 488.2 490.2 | 0.96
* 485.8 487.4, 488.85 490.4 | 1.19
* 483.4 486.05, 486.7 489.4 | 0.99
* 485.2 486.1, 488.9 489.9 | 1.07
